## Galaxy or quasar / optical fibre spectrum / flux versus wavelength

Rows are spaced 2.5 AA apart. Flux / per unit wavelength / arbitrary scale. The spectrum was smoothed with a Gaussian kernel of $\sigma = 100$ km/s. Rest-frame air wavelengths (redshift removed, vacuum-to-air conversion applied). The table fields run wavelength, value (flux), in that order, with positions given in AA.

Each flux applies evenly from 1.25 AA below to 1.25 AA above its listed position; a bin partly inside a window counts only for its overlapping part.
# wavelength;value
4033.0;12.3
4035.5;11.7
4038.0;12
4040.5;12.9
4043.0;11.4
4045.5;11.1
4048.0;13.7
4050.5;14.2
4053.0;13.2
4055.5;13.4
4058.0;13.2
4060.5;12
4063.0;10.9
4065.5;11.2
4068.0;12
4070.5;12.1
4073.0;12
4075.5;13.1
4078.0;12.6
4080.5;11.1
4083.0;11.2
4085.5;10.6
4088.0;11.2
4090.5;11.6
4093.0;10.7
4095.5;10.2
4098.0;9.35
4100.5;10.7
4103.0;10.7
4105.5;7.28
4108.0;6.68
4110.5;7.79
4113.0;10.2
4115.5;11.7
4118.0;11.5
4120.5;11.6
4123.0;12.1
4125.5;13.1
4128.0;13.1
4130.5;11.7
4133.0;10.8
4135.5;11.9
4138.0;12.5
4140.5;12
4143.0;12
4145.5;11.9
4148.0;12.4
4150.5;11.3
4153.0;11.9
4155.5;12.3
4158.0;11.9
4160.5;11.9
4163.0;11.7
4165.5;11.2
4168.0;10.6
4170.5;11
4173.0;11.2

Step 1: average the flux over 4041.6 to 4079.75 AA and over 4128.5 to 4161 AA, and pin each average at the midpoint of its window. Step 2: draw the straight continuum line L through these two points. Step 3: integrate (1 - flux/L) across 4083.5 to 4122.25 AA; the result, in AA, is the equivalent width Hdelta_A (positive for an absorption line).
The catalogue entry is 6.3 AA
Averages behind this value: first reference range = 12.4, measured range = 10.2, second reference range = 11.9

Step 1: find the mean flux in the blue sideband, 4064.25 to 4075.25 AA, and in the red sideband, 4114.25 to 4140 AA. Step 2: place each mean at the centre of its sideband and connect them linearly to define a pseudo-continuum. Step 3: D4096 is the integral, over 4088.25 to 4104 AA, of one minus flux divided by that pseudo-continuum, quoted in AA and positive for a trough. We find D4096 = 1.8 AA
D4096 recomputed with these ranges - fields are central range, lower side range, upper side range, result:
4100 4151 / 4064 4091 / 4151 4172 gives 2.3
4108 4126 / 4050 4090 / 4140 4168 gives 1.8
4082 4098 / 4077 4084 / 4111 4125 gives 1.0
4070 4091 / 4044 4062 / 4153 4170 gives 1.5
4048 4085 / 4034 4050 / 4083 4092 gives -2.1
